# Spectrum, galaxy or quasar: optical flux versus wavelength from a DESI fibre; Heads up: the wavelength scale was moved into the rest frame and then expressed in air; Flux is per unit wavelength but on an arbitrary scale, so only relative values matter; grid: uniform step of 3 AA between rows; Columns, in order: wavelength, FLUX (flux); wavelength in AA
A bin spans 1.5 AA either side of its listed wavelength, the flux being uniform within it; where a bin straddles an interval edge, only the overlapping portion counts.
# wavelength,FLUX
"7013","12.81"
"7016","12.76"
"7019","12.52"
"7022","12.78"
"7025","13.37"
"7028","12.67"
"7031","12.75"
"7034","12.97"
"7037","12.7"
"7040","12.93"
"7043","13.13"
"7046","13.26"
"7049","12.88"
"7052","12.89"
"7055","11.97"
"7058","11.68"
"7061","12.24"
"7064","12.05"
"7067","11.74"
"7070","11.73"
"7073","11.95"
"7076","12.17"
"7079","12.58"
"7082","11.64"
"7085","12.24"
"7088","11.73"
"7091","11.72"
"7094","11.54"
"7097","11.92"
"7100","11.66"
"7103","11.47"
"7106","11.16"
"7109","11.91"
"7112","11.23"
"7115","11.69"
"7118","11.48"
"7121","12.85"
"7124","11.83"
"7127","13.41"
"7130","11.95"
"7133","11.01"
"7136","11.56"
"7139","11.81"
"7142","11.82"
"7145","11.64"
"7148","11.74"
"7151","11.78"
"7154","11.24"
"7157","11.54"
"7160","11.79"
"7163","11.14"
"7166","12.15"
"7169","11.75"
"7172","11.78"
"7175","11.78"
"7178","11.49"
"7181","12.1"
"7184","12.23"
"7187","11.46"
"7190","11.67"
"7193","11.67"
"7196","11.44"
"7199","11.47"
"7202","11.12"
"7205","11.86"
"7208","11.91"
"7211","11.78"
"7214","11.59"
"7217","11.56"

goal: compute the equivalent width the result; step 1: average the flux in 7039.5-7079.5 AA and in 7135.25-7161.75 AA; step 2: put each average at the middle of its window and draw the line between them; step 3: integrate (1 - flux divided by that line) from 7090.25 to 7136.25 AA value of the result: 0.6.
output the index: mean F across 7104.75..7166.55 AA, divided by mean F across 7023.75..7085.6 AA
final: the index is 0.94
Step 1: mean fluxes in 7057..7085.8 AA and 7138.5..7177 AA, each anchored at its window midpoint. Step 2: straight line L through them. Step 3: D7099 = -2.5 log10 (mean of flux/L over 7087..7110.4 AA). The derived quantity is 0.025 mag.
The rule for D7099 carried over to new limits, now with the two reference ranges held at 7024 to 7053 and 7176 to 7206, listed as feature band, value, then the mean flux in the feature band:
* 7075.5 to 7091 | 0.05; 12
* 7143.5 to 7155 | 0.04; 11.6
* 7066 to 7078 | 0.06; 11.9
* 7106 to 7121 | 0.06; 11.7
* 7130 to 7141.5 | 0.05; 11.6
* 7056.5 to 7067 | 0.07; 12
